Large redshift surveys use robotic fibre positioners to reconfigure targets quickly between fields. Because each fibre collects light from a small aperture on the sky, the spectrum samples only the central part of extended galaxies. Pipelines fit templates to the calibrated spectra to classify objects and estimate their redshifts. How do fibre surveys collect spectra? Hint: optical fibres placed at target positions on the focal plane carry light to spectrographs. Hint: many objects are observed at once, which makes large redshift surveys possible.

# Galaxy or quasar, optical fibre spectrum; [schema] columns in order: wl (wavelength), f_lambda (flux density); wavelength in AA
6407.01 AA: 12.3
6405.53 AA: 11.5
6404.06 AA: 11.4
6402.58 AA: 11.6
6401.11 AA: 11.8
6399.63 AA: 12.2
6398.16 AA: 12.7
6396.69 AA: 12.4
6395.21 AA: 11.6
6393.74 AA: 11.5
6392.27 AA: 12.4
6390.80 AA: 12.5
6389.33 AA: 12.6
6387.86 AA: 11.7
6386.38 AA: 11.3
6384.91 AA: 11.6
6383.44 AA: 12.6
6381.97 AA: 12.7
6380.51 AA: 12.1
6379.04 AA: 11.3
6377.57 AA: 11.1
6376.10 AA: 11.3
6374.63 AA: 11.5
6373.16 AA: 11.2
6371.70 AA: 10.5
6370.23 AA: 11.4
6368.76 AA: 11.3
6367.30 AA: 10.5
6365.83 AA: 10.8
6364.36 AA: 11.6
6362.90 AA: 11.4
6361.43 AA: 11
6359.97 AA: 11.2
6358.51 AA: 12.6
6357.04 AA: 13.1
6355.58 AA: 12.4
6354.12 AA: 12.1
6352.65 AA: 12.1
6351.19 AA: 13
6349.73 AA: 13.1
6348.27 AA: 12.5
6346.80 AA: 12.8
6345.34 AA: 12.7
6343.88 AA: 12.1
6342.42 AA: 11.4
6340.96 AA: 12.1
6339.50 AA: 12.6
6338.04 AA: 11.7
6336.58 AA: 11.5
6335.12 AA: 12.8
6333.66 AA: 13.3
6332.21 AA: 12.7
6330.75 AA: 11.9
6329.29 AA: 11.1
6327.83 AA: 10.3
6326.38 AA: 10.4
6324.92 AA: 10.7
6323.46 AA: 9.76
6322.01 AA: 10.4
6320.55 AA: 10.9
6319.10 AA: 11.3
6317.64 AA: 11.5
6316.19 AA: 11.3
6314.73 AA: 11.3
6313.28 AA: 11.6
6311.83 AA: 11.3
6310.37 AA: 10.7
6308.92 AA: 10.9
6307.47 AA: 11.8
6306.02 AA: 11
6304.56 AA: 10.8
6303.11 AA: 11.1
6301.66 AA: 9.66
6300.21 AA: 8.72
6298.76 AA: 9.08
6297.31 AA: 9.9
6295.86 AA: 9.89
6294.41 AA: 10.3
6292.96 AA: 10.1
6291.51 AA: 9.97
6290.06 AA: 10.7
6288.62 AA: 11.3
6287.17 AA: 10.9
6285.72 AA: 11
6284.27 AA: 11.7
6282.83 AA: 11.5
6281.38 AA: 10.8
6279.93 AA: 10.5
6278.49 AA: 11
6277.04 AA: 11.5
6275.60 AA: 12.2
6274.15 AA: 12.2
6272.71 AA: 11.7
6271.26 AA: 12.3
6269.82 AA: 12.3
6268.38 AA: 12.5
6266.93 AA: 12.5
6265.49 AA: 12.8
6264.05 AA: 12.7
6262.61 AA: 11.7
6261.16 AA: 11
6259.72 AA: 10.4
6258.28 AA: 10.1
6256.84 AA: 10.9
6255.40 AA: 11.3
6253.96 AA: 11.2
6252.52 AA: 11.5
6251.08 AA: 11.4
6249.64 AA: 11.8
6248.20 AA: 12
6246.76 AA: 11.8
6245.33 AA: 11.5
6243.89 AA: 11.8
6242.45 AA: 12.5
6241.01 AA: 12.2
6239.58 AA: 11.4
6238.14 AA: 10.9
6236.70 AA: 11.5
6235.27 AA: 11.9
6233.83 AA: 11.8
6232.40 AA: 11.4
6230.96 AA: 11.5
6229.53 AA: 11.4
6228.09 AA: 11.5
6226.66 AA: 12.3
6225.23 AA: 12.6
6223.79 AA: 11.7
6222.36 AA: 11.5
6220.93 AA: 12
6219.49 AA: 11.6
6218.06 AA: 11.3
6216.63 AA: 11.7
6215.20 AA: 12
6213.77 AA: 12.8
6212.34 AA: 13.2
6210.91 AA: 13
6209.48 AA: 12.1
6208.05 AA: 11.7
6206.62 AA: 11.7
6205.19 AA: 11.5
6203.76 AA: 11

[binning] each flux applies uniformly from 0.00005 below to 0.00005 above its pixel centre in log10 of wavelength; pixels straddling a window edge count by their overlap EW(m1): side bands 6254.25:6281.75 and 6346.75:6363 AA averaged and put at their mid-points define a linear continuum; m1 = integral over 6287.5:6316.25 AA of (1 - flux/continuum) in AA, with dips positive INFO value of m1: 3.18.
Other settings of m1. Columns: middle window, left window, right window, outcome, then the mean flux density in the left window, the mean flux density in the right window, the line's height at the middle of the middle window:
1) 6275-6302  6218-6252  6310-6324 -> 1.7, 11.7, 11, 11.3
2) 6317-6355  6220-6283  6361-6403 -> -0.5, 11.7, 11.7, 11.7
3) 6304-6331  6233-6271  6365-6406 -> 1.6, 11.7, 11.7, 11.7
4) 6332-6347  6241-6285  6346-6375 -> -0.7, 11.6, 11.8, 11.8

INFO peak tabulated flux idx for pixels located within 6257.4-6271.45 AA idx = 12.8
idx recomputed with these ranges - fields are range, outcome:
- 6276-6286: 11.7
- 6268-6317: 12.5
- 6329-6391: 13.3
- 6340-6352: 13.1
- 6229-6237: 11.9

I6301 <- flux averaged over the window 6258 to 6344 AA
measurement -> 11.2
